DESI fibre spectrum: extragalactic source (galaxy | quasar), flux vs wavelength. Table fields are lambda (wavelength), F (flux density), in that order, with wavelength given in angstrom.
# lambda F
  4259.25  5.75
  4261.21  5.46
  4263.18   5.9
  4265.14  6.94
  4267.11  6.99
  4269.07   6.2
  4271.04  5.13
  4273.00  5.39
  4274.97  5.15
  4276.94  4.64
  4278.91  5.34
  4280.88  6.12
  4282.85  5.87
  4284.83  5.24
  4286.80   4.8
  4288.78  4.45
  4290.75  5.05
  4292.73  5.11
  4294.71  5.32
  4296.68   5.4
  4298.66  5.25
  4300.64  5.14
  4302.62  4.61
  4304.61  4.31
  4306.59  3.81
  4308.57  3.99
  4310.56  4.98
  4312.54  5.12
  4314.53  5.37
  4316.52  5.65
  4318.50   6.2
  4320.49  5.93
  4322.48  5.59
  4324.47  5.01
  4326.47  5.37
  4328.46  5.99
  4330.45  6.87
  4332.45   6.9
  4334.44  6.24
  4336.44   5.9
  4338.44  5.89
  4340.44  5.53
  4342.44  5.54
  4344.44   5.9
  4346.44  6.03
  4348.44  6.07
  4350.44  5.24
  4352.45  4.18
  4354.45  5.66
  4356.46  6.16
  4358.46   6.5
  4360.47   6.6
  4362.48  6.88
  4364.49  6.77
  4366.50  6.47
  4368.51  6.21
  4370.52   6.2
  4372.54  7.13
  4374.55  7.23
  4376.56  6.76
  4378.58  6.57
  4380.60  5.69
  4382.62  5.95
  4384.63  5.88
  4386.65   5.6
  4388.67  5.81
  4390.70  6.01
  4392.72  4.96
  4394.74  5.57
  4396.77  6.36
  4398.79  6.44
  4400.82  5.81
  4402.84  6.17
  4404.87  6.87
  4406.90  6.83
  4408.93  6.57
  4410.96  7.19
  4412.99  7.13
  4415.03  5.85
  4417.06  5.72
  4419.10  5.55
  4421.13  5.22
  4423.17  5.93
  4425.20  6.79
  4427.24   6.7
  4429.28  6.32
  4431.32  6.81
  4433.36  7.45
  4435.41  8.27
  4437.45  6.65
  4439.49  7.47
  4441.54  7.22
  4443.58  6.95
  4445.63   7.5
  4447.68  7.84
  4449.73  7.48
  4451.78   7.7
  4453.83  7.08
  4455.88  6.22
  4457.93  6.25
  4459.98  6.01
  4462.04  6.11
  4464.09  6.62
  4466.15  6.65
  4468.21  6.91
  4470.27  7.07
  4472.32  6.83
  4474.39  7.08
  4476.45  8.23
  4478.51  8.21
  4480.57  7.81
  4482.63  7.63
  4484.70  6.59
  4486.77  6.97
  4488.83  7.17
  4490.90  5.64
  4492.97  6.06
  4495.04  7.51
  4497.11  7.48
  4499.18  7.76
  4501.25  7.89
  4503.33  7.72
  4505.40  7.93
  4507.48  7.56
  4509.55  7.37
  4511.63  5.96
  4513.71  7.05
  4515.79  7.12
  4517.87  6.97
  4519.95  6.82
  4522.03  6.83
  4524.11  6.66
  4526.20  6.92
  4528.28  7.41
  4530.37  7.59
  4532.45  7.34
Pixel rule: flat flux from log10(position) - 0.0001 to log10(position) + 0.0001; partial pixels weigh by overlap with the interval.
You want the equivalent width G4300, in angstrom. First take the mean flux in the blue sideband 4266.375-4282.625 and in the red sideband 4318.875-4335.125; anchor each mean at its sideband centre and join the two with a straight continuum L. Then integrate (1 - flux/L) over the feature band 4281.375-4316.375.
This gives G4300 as 4.97 angstrom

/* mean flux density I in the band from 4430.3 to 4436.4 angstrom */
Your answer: 7.5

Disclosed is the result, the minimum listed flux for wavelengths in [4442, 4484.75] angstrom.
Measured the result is 6.01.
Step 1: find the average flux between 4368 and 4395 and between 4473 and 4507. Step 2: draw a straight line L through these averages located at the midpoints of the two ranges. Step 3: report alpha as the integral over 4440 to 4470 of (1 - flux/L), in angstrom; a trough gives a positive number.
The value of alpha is 0.17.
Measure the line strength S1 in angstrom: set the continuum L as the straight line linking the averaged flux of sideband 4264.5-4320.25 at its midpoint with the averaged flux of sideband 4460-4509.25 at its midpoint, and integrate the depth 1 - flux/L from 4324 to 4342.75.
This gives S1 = -1.0 angstrom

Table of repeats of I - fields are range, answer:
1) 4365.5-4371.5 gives 6.3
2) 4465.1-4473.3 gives 6.87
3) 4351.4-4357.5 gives 5.34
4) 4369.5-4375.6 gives 6.86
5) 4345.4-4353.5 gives 5.39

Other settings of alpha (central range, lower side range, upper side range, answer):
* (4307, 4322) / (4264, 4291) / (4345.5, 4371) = 1.34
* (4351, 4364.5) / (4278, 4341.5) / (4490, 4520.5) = -0.49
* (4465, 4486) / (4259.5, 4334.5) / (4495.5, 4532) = -1.11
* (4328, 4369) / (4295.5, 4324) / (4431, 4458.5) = -2.63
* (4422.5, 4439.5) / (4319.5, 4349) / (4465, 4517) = -0.53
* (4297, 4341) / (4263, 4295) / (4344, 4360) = 1.55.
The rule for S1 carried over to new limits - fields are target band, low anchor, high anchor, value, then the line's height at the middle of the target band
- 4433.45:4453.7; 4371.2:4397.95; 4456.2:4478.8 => -2.45 angstrom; 6.63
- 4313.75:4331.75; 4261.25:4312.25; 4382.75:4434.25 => -0.86 angstrom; 5.53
